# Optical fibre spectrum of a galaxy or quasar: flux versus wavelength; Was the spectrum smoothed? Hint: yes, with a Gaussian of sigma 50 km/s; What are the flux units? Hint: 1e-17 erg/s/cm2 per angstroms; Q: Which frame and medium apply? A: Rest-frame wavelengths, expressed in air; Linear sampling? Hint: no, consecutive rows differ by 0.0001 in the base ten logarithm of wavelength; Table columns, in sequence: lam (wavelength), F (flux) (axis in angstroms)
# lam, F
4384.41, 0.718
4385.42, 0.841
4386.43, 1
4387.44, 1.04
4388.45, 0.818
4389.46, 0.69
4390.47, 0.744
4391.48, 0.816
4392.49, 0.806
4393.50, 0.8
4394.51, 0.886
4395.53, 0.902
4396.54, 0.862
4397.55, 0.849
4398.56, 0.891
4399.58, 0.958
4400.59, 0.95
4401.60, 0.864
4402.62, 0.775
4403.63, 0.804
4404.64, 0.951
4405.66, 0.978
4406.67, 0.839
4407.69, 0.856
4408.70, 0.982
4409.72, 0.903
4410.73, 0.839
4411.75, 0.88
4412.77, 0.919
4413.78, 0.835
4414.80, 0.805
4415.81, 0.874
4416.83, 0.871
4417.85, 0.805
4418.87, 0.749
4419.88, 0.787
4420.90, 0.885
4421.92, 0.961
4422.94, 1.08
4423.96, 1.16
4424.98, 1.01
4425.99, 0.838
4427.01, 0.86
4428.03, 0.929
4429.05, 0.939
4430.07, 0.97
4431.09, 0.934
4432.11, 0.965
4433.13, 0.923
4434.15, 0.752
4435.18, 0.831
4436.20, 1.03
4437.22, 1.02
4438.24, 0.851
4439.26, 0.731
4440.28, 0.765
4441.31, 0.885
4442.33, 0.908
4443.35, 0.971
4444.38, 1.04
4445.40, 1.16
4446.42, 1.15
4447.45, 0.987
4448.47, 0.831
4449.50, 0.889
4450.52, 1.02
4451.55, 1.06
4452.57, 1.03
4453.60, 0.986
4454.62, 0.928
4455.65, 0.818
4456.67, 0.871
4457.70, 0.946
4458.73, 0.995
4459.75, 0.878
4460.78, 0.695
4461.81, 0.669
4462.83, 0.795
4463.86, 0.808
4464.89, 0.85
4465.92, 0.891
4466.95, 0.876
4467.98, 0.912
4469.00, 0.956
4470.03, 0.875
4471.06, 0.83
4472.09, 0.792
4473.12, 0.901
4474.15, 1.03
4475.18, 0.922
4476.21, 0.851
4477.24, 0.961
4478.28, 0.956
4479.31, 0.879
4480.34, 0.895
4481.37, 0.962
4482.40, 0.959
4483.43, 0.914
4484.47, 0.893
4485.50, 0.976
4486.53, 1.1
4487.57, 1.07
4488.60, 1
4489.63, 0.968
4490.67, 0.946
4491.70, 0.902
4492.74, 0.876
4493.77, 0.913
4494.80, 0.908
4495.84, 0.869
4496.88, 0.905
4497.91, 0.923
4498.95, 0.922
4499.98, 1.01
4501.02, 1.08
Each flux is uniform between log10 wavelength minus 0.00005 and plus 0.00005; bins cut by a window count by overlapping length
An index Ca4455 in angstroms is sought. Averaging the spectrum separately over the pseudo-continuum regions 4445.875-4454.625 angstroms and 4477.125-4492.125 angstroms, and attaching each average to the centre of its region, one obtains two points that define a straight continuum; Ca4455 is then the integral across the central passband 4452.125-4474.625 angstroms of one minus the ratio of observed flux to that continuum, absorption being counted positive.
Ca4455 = 2.3 angstroms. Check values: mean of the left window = 0.991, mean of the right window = 0.959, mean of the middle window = 0.878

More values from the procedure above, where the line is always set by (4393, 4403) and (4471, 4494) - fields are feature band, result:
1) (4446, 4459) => -0.65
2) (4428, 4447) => -0.65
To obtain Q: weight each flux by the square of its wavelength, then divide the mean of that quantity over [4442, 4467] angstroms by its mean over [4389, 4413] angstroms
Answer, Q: 1.1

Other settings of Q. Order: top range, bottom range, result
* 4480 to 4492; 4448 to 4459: 1.04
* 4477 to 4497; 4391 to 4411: 1.12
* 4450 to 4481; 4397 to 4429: 1.03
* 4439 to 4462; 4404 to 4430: 1.04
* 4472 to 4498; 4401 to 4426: 1.08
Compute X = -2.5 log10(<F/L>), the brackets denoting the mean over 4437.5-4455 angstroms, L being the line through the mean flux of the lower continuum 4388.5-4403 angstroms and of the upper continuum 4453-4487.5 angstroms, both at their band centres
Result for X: -0.09 mag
